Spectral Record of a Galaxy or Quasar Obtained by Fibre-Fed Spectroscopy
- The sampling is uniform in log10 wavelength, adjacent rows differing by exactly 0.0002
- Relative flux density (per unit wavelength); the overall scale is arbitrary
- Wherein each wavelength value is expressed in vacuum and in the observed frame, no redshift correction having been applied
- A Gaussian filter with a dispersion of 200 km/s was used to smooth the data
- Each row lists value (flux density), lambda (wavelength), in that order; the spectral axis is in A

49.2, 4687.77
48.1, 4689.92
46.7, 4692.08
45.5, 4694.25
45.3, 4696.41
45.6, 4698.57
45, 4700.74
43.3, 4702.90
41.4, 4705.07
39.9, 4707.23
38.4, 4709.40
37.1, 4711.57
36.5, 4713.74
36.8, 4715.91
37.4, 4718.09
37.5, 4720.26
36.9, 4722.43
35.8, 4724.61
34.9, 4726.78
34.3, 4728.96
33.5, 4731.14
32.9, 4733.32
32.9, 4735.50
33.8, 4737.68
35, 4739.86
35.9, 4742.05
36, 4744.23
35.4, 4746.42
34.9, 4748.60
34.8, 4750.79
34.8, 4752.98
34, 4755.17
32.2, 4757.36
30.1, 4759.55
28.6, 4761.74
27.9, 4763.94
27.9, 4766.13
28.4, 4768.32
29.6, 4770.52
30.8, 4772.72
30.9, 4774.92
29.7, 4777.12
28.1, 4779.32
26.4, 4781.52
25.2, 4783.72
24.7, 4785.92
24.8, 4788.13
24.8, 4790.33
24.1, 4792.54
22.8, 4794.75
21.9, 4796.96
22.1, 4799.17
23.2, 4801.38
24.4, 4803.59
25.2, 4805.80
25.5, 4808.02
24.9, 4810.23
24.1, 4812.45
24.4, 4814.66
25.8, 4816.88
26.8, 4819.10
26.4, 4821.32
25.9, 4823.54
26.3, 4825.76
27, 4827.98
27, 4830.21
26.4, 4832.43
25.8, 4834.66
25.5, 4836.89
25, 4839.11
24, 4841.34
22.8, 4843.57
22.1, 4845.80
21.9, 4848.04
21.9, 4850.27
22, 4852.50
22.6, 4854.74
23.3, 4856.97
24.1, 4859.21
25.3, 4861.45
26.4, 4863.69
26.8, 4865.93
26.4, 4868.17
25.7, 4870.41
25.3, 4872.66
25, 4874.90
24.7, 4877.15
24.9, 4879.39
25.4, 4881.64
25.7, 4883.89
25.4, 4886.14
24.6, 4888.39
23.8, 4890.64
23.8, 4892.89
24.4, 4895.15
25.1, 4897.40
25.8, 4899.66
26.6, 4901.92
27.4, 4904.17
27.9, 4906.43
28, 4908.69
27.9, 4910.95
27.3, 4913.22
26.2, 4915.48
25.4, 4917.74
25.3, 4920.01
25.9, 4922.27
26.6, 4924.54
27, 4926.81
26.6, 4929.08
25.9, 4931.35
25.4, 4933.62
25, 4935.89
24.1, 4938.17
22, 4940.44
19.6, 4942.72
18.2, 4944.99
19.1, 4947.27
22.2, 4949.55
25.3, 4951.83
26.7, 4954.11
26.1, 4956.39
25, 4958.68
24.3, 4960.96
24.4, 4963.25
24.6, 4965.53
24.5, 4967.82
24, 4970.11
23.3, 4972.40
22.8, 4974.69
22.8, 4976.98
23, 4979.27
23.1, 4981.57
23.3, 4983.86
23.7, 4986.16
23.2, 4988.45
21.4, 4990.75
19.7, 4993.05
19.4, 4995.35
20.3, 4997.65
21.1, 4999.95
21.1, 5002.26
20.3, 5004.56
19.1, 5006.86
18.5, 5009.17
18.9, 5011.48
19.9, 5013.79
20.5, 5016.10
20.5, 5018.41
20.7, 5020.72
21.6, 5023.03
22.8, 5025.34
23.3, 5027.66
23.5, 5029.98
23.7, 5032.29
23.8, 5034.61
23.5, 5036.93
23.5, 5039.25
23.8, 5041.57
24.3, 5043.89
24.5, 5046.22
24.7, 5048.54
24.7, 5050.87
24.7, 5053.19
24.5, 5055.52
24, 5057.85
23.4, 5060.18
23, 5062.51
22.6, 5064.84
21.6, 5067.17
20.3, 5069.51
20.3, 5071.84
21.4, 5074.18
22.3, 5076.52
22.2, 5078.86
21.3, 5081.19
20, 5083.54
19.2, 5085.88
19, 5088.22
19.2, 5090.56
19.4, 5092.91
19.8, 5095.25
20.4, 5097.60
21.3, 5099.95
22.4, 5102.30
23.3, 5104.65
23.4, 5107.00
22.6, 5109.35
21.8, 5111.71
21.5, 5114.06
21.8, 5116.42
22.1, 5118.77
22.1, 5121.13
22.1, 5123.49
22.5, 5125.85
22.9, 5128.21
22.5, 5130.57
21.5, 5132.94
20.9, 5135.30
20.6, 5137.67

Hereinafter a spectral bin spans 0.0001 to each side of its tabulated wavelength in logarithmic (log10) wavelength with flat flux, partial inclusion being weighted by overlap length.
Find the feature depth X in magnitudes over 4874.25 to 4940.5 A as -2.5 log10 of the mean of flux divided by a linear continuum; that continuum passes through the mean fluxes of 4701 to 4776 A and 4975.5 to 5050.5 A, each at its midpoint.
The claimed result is 0.05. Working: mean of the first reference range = 34.5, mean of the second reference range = 22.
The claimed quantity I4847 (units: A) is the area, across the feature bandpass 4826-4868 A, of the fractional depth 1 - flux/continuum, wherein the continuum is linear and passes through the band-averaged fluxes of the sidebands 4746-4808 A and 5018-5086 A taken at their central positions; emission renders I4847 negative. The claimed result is 3.36 A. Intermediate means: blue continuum 28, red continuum 22.7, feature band 24.5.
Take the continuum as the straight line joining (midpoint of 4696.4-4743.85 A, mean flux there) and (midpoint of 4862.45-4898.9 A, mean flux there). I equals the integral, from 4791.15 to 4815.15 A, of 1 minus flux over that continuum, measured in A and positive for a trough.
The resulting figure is 5.60 A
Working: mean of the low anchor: 37.5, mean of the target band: 23.9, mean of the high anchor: 25.2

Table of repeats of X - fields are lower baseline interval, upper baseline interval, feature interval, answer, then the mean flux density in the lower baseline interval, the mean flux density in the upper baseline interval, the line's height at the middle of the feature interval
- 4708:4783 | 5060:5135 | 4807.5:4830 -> 0.19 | 33.2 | 21.5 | 30.8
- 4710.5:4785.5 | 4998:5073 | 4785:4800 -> 0.30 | 32.8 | 22.3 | 31.1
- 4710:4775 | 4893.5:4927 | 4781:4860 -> 0.23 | 33.6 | 26.4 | 30.3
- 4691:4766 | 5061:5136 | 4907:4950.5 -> 0.16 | 36.7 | 21.5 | 28.4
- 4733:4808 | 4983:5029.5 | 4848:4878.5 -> 0.06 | 29.1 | 21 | 25.9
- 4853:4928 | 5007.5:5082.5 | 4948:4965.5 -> -0.02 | 25.6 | 22.4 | 24.2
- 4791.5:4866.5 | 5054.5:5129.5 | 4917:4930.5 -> -0.12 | 24.5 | 21.7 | 23.5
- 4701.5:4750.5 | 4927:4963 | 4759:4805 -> 0.25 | 36.4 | 23.8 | 33.2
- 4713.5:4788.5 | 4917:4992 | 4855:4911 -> 0.05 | 32.3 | 23.9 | 26.9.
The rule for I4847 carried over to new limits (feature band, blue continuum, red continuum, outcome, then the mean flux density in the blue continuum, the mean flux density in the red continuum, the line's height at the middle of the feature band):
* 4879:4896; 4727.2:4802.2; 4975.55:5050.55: 0.8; 29.8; 22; 26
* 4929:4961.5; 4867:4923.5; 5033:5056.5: 2.1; 25.8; 24.2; 25.2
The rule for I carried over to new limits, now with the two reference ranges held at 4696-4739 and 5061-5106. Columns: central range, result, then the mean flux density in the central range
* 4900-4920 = 1.42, 26.9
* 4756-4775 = 3.22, 29.6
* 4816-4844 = 5.87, 25.8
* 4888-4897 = 1.69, 24.2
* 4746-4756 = 0.42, 34.8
